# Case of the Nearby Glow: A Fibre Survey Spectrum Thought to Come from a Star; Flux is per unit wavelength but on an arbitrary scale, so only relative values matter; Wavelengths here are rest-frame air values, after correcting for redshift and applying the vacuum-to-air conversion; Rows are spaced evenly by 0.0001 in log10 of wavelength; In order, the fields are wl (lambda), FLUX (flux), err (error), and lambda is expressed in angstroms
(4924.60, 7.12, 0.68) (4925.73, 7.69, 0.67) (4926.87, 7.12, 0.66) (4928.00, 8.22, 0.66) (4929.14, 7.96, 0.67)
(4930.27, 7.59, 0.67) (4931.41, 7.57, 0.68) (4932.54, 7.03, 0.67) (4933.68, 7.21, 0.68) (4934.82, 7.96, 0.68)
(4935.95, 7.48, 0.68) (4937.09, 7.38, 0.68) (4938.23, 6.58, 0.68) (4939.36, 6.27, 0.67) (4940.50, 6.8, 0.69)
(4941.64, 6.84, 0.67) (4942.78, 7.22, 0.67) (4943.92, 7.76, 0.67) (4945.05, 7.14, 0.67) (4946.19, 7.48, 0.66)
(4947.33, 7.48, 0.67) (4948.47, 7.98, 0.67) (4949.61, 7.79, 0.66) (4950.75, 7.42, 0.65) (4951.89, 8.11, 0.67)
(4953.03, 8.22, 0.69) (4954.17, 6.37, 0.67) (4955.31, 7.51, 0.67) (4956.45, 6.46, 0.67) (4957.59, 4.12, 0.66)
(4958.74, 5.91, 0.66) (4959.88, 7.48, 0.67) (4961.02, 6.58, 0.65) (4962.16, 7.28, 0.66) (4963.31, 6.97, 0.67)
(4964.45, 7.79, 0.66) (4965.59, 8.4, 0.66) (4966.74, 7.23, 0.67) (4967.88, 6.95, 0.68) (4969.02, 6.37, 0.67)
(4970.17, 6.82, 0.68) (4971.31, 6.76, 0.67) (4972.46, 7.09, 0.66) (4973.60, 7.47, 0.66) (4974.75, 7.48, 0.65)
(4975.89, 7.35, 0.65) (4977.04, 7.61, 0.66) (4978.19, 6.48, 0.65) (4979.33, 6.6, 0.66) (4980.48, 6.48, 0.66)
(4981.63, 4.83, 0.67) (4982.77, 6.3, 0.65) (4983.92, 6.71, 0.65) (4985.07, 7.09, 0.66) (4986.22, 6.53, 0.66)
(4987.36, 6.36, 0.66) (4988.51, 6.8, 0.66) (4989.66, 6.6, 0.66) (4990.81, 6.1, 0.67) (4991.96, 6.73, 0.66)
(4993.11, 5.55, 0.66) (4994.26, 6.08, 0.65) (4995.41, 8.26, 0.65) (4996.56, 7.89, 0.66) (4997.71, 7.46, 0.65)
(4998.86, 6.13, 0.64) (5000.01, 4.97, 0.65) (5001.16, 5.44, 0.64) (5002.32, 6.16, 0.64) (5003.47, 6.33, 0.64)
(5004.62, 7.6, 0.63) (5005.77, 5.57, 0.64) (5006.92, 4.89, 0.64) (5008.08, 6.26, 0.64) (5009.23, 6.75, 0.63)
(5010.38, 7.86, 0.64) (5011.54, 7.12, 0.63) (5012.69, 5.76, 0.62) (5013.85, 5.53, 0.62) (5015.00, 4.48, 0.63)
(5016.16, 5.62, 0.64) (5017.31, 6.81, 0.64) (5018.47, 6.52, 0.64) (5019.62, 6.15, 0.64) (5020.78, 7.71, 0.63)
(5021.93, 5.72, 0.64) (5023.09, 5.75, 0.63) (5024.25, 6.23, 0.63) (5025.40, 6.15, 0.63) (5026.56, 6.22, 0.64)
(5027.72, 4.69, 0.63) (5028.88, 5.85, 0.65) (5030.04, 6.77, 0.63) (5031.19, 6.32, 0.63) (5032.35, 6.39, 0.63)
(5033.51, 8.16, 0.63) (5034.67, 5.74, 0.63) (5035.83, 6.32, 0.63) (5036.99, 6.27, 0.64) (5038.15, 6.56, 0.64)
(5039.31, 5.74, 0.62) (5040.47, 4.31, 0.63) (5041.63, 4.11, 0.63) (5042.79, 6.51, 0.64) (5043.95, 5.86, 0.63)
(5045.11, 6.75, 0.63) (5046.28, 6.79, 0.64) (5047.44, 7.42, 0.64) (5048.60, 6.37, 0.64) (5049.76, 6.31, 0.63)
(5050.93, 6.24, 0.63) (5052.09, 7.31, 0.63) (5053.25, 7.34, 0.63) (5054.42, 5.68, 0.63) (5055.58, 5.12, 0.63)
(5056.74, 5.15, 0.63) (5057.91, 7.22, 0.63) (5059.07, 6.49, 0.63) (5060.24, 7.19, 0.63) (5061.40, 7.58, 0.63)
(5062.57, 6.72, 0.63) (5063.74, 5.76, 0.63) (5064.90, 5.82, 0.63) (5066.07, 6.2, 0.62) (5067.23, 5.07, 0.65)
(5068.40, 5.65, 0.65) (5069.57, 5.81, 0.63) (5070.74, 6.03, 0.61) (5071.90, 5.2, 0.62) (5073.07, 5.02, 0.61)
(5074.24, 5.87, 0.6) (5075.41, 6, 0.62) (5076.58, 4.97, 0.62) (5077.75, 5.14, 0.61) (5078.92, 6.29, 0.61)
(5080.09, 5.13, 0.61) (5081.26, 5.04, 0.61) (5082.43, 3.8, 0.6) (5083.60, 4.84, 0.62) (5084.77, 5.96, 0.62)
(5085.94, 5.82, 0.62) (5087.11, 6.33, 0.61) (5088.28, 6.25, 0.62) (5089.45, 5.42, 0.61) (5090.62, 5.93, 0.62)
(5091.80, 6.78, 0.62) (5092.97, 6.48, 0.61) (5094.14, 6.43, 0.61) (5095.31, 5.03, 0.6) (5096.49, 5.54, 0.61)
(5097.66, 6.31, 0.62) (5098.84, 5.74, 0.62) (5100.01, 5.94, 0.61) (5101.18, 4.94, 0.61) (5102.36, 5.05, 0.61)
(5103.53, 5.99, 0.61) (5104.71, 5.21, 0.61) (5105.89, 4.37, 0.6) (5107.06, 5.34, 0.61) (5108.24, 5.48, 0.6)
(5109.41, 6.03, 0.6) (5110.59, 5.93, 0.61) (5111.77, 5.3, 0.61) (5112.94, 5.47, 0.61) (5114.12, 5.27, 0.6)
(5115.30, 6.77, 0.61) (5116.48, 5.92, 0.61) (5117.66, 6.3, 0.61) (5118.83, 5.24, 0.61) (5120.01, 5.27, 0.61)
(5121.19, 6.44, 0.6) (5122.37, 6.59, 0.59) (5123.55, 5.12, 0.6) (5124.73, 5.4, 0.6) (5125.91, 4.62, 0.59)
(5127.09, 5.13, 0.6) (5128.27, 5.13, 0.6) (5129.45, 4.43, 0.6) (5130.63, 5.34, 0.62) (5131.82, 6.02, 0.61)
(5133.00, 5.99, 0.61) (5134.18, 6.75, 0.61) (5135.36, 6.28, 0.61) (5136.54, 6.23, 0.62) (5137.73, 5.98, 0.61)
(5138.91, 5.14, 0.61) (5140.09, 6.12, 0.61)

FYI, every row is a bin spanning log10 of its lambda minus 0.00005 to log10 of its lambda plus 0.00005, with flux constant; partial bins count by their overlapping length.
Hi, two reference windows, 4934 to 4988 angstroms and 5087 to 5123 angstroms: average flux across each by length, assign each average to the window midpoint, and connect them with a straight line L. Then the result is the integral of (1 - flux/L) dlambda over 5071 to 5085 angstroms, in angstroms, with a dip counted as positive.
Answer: 1.7 angstroms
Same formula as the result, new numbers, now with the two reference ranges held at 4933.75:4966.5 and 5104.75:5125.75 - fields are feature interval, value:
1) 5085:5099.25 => -0.4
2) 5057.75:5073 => -0.1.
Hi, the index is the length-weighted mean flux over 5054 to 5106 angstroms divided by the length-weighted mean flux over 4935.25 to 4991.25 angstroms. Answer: 0.8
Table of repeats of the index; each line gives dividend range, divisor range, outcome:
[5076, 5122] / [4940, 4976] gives 0.79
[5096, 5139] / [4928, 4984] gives 0.79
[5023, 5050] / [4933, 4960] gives 0.87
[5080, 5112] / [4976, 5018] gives 0.88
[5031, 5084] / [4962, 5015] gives 0.90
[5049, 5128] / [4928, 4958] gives 0.80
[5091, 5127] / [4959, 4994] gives 0.83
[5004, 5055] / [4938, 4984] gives 0.89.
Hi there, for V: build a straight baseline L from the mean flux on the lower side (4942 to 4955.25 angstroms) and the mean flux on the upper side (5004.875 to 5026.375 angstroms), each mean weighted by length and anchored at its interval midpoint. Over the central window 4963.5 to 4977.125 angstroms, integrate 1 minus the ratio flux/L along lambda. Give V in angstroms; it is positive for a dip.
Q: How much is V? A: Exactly -0.3 angstroms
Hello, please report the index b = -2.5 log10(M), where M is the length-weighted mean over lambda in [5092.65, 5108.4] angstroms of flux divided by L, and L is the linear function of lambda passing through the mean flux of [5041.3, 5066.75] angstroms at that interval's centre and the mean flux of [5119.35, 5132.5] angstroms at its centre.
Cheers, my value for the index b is 0.040 mag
